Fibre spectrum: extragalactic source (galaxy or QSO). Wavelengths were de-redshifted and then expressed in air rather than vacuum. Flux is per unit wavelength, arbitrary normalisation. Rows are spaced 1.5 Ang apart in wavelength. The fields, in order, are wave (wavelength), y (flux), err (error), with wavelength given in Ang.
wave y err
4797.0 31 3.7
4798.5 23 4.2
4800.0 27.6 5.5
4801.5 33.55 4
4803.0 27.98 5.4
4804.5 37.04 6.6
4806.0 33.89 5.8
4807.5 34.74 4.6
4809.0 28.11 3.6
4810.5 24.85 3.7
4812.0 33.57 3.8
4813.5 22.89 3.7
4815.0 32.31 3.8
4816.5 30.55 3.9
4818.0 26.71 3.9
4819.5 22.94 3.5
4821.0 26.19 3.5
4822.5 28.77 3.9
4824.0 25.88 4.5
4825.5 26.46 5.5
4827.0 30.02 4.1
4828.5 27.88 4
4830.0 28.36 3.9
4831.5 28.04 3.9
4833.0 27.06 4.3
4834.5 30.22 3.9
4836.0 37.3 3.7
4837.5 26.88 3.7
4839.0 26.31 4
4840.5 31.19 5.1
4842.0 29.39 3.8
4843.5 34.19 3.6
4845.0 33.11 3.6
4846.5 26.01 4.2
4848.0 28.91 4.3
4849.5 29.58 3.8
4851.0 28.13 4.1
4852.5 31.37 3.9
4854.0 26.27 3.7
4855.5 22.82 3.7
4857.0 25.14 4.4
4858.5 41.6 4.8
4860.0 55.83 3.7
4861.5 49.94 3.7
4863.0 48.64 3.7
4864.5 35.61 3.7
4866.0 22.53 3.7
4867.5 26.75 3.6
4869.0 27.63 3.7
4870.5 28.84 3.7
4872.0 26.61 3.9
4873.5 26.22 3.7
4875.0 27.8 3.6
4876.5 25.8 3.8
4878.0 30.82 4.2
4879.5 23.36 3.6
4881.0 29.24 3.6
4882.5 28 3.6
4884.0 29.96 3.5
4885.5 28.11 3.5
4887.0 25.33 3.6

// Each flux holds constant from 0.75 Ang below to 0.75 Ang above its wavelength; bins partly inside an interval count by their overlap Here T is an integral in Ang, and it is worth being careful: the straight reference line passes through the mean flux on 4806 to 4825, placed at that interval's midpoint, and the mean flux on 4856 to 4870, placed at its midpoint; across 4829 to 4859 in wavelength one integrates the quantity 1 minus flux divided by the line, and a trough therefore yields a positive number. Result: 3.4 Ang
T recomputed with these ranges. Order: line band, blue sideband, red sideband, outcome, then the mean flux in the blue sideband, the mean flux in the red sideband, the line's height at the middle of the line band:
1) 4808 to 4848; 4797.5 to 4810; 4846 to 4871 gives 3.66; 30.6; 32.8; 31.6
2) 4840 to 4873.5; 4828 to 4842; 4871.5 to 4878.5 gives -4.66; 29.3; 27.4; 28.2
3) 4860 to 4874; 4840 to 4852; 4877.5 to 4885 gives -2.36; 30.1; 28.2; 28.9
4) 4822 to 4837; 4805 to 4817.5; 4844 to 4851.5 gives 0.40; 30.2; 29.4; 29.8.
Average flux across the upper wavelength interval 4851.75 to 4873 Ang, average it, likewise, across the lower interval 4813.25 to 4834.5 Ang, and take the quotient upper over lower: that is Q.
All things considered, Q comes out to 1.2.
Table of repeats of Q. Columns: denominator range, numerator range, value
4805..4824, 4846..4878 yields 1.10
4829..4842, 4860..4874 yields 1.15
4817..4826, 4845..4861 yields 1.22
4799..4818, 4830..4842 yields 0.97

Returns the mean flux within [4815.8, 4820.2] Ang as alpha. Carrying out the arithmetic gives 26.7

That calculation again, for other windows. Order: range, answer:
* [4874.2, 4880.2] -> 27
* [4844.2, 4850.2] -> 29.4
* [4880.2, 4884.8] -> 29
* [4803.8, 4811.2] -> 31.7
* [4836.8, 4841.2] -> 28.1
